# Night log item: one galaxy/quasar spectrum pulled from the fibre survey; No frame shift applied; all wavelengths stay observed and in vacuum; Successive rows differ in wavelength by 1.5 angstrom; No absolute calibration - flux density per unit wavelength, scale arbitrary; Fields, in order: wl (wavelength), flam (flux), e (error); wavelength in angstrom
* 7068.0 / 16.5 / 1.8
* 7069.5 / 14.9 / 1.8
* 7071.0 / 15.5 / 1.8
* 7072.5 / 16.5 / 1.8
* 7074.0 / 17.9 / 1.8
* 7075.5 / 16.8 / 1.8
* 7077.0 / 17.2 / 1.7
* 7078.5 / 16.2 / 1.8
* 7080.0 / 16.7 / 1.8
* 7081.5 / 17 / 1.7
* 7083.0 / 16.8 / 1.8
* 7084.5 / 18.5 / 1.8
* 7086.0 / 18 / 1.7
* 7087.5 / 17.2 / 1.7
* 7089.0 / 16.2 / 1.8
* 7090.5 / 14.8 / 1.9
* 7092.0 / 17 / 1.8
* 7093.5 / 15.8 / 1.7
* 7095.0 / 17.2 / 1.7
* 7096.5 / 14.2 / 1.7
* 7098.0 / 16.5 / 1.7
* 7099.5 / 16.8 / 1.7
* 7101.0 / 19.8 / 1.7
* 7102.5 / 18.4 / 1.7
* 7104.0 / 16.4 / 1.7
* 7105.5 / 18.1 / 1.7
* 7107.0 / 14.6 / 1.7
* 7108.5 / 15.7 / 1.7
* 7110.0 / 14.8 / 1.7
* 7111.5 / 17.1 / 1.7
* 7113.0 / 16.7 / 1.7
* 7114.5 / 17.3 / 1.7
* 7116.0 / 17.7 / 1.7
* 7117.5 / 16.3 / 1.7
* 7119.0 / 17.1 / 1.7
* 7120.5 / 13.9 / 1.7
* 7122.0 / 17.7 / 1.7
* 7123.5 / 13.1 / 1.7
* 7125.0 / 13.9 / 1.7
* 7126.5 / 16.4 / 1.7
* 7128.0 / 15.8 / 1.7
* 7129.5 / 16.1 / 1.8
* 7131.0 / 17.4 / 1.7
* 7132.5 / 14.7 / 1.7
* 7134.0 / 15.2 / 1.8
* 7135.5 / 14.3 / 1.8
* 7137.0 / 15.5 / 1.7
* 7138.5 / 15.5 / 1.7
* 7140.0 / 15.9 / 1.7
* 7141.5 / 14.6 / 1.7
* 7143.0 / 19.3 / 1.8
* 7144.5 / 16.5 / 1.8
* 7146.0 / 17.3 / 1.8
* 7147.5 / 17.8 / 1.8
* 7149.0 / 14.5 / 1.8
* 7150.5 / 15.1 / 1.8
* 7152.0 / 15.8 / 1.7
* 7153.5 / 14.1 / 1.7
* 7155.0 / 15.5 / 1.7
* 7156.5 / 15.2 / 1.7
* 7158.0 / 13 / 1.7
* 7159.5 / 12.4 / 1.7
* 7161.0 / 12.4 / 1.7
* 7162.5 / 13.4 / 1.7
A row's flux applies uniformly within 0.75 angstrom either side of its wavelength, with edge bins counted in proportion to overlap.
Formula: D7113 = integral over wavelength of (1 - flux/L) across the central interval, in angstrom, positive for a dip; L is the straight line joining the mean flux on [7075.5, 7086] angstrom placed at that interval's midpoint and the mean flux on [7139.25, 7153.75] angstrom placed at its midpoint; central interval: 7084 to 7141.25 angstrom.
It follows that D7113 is 1.5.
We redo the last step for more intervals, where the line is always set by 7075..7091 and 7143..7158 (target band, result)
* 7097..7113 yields -0.23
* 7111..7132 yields 0.15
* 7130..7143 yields 0.32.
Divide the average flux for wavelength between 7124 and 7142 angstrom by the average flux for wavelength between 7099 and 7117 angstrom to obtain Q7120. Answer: 0.91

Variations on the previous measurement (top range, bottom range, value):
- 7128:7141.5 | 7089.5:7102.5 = 0.93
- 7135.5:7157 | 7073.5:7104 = 0.94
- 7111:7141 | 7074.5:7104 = 0.94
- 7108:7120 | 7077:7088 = 0.96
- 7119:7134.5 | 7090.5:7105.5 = 0.92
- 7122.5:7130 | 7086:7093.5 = 0.92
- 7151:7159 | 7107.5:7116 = 0.89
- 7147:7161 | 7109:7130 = 0.92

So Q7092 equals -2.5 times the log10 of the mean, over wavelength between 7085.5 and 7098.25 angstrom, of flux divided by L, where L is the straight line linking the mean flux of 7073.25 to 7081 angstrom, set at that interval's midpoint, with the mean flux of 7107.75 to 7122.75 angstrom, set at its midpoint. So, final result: 0.03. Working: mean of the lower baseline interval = 17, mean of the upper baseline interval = 16.4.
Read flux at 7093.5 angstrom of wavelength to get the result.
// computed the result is 15.8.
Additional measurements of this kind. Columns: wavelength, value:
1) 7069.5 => 14.9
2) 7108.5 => 15.7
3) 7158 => 13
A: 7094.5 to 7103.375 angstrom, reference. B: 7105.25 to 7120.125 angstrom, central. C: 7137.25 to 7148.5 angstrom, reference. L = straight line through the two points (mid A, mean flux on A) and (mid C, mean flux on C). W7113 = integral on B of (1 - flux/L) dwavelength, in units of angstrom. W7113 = 0.48 angstrom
